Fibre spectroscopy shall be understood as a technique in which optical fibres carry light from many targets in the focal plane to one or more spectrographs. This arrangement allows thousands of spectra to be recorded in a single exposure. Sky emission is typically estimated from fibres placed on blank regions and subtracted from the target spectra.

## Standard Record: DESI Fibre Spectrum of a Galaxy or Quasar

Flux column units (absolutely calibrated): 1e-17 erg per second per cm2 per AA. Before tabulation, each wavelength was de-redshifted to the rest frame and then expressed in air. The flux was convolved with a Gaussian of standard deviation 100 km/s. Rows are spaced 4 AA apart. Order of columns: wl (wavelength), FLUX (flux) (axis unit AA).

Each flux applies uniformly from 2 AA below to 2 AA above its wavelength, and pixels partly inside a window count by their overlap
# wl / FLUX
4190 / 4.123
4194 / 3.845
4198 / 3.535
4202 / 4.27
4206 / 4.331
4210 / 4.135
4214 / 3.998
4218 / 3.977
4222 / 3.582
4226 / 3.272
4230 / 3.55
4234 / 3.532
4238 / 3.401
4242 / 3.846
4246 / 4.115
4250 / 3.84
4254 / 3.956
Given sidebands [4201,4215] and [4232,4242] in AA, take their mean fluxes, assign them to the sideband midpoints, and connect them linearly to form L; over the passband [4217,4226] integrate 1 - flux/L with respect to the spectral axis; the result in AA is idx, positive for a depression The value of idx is 0.57 AA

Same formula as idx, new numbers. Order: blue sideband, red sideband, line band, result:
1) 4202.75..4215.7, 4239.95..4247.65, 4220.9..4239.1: 2.6 AA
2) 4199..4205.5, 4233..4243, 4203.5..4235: 0.6 AA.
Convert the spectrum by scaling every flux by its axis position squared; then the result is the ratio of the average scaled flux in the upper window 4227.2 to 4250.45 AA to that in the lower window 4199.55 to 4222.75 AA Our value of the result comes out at 0.92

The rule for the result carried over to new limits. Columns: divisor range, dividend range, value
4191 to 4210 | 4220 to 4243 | 0.89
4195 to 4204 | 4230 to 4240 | 0.91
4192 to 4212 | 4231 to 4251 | 0.95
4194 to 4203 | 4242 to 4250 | 1.06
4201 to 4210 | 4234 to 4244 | 0.86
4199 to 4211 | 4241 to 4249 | 0.97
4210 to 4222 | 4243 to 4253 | 1.02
